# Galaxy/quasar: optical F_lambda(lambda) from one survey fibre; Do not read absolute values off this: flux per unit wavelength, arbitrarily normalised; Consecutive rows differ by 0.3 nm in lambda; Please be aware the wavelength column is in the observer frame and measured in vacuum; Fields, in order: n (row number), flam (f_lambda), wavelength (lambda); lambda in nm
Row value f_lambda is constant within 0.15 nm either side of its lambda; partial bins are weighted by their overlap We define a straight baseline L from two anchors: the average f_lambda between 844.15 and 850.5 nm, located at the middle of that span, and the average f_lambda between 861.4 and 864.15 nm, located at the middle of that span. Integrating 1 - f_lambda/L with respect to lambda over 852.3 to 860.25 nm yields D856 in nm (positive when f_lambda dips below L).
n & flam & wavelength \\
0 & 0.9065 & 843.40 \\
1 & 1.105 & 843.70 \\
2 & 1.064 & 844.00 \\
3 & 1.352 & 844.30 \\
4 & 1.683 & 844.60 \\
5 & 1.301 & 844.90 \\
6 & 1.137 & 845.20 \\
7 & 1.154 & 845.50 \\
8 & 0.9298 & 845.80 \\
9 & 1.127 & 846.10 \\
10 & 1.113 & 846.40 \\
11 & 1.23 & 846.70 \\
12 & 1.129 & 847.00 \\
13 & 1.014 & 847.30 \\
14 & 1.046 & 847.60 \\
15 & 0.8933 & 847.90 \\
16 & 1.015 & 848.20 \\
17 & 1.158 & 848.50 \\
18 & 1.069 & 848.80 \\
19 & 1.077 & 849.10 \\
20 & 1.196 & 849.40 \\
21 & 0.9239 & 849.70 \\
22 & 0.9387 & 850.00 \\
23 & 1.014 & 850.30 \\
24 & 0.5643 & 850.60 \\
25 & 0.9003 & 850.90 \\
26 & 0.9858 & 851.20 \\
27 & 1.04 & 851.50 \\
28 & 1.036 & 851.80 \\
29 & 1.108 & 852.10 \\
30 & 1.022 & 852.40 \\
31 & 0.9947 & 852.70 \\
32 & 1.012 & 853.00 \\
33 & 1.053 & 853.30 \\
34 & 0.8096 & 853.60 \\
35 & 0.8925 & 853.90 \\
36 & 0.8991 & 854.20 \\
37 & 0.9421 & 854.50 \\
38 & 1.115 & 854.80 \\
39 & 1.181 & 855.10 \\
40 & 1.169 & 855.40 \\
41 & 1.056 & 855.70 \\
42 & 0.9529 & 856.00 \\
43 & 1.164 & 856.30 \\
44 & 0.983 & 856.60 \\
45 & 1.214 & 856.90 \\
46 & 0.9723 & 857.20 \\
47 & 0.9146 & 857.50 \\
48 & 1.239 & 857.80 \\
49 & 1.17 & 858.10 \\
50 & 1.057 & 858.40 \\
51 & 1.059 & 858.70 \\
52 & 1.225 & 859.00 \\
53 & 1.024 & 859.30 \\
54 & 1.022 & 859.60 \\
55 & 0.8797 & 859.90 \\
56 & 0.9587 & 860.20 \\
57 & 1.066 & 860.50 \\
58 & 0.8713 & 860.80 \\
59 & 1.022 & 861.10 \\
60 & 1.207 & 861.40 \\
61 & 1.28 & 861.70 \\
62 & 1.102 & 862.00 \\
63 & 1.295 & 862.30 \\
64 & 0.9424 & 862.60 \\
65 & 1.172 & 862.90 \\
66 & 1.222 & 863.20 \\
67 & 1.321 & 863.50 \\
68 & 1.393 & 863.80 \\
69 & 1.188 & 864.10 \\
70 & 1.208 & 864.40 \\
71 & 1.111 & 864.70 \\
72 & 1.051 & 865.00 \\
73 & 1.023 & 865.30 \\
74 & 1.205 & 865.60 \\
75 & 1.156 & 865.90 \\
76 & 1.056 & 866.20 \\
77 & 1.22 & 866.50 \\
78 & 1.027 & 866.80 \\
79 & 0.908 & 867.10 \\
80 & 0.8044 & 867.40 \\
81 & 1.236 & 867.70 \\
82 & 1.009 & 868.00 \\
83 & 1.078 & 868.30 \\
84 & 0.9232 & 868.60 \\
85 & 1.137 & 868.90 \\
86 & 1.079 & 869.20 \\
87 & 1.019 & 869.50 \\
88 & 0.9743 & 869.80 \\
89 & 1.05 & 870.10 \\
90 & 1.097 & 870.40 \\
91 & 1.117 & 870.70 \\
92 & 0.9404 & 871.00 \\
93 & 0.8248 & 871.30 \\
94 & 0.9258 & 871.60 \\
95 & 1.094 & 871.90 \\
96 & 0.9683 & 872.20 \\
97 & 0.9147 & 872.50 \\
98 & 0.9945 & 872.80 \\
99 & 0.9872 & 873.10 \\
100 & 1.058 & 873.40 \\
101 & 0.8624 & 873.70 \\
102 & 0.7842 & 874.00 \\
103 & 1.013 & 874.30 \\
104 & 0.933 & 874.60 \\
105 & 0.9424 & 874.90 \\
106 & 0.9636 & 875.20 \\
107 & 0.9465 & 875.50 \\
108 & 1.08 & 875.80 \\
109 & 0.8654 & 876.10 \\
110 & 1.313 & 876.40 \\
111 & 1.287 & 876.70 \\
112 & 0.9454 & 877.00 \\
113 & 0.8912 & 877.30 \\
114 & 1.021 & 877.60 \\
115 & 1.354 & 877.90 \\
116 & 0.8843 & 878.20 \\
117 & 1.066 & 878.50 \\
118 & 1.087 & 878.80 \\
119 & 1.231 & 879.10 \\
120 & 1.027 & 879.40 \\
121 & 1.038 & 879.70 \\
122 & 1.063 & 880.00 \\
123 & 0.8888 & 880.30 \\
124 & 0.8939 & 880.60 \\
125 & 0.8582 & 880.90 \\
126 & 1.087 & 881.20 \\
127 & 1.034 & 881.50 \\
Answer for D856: 0.91 nm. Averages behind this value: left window 1.11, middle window 1.04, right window 1.21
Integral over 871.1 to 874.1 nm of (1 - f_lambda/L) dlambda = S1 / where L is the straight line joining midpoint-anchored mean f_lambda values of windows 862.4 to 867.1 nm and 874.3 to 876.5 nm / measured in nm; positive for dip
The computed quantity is 0.27 nm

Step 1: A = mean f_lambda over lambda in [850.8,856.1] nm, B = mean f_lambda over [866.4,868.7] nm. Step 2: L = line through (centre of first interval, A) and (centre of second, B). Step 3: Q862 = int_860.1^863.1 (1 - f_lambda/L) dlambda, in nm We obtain -0.23 nm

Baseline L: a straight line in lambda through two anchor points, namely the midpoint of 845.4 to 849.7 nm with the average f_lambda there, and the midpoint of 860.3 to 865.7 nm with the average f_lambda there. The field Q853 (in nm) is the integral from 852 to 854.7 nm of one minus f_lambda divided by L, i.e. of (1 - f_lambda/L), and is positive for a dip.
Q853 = 0.32 nm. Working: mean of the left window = 1.08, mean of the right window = 1.15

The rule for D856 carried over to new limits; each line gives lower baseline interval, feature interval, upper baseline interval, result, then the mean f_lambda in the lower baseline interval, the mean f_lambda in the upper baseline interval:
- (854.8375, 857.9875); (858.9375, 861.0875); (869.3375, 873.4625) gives 0.13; 1.09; 0.996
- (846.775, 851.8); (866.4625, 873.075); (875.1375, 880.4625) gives 0.18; 1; 1.05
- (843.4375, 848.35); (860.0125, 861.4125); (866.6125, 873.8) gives 0.07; 1.14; 1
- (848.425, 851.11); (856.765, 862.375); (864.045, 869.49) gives -0.25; 0.978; 1.08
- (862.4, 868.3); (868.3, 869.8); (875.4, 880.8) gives 0.08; 1.12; 1.05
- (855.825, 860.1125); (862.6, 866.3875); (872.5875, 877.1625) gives -0.48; 1.06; 0.997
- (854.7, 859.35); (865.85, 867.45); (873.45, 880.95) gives 0.03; 1.09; 1.01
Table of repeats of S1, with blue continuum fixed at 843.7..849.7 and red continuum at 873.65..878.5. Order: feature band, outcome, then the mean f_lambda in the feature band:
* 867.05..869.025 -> 0.05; 1.02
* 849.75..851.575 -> 0.35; 0.903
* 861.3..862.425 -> -0.16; 1.22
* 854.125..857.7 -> 0.14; 1.05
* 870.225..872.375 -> 0.07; 0.995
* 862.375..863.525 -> -0.10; 1.16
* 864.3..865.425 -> -0.04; 1.1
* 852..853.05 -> 0.07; 1.03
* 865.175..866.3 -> -0.06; 1.11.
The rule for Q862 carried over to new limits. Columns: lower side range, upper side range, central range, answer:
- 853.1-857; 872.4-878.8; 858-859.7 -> -0.11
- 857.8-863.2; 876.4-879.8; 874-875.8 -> 0.22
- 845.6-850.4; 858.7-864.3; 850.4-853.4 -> 0.29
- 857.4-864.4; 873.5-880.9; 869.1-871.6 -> 0.12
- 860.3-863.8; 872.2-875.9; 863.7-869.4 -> -0.09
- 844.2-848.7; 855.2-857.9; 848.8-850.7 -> 0.26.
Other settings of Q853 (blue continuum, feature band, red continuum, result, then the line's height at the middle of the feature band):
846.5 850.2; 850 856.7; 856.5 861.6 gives 0.395 nm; 1.06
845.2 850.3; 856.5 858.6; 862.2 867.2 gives 0.061 nm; 1.11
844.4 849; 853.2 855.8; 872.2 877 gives 0.199 nm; 1.1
